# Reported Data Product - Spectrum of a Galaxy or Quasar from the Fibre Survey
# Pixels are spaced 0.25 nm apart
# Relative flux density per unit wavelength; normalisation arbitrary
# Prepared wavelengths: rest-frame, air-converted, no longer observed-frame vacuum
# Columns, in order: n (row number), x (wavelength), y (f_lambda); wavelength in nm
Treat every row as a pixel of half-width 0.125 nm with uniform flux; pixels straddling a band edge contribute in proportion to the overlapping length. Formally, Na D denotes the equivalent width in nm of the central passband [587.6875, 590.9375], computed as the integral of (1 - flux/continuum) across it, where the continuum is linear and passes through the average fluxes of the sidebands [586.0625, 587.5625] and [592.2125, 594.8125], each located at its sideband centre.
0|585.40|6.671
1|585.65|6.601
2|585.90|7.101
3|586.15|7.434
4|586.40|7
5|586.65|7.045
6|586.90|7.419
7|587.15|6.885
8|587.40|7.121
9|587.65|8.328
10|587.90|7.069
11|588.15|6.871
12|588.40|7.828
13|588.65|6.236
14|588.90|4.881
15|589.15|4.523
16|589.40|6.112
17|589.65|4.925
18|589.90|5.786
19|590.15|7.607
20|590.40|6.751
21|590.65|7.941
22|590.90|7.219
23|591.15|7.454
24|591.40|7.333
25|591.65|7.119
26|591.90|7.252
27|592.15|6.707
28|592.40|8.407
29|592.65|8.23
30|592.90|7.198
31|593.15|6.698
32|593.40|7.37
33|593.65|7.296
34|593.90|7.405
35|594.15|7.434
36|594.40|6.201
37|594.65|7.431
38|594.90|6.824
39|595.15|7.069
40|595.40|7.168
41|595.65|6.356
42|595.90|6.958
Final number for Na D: 0.343 nm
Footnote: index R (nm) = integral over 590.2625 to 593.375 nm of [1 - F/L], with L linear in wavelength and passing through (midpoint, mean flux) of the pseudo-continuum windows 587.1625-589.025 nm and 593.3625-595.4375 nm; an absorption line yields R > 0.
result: -0.145 nm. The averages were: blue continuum 6.9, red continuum 7.12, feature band 7.36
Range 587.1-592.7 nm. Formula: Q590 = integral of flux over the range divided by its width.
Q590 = 6.88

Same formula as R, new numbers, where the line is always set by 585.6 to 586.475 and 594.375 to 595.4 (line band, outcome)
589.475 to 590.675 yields 0.096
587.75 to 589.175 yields 0.133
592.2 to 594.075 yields -0.128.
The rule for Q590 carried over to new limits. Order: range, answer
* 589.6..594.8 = 7.16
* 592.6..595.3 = 7.17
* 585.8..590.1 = 6.64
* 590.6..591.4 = 7.47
